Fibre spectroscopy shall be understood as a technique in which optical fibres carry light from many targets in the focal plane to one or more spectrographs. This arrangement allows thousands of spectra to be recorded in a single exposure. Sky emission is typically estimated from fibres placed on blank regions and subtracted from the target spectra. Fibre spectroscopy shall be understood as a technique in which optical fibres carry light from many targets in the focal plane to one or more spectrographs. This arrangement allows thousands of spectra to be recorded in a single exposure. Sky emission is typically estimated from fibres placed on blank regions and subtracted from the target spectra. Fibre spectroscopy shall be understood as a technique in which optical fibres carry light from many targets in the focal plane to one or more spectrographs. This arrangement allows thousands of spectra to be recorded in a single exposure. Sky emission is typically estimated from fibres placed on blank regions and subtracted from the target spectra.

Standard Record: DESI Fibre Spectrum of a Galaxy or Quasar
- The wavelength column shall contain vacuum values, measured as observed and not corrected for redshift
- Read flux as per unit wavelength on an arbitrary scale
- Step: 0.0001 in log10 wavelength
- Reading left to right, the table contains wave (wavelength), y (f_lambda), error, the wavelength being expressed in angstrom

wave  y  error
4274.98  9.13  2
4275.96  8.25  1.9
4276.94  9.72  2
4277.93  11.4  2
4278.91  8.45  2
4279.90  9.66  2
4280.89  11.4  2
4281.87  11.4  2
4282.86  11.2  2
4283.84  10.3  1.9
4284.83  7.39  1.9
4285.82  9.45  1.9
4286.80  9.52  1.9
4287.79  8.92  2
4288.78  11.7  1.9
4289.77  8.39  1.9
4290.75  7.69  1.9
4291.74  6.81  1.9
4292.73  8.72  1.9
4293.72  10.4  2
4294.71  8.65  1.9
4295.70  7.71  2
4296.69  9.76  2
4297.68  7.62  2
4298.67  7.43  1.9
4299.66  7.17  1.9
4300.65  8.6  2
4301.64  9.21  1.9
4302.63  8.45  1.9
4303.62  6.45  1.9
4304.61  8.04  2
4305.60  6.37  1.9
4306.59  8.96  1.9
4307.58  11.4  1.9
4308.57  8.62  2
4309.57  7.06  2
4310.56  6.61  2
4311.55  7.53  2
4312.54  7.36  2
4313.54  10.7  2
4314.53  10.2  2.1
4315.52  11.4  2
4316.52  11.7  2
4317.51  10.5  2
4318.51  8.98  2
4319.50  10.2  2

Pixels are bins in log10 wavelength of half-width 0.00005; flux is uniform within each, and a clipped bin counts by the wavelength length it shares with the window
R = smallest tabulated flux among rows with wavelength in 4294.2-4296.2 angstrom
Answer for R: 7.71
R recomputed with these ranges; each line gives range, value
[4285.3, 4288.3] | 8.92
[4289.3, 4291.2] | 7.69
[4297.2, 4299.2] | 7.43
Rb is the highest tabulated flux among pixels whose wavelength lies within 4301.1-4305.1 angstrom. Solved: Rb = 9.21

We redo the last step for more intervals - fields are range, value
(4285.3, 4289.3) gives 11.7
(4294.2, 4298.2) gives 9.76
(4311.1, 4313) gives 7.53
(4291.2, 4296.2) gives 10.4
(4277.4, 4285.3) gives 11.4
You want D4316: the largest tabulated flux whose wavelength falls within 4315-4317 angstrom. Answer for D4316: 11.7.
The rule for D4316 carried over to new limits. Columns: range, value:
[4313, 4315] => 10.7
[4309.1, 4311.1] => 7.06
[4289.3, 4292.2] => 8.39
